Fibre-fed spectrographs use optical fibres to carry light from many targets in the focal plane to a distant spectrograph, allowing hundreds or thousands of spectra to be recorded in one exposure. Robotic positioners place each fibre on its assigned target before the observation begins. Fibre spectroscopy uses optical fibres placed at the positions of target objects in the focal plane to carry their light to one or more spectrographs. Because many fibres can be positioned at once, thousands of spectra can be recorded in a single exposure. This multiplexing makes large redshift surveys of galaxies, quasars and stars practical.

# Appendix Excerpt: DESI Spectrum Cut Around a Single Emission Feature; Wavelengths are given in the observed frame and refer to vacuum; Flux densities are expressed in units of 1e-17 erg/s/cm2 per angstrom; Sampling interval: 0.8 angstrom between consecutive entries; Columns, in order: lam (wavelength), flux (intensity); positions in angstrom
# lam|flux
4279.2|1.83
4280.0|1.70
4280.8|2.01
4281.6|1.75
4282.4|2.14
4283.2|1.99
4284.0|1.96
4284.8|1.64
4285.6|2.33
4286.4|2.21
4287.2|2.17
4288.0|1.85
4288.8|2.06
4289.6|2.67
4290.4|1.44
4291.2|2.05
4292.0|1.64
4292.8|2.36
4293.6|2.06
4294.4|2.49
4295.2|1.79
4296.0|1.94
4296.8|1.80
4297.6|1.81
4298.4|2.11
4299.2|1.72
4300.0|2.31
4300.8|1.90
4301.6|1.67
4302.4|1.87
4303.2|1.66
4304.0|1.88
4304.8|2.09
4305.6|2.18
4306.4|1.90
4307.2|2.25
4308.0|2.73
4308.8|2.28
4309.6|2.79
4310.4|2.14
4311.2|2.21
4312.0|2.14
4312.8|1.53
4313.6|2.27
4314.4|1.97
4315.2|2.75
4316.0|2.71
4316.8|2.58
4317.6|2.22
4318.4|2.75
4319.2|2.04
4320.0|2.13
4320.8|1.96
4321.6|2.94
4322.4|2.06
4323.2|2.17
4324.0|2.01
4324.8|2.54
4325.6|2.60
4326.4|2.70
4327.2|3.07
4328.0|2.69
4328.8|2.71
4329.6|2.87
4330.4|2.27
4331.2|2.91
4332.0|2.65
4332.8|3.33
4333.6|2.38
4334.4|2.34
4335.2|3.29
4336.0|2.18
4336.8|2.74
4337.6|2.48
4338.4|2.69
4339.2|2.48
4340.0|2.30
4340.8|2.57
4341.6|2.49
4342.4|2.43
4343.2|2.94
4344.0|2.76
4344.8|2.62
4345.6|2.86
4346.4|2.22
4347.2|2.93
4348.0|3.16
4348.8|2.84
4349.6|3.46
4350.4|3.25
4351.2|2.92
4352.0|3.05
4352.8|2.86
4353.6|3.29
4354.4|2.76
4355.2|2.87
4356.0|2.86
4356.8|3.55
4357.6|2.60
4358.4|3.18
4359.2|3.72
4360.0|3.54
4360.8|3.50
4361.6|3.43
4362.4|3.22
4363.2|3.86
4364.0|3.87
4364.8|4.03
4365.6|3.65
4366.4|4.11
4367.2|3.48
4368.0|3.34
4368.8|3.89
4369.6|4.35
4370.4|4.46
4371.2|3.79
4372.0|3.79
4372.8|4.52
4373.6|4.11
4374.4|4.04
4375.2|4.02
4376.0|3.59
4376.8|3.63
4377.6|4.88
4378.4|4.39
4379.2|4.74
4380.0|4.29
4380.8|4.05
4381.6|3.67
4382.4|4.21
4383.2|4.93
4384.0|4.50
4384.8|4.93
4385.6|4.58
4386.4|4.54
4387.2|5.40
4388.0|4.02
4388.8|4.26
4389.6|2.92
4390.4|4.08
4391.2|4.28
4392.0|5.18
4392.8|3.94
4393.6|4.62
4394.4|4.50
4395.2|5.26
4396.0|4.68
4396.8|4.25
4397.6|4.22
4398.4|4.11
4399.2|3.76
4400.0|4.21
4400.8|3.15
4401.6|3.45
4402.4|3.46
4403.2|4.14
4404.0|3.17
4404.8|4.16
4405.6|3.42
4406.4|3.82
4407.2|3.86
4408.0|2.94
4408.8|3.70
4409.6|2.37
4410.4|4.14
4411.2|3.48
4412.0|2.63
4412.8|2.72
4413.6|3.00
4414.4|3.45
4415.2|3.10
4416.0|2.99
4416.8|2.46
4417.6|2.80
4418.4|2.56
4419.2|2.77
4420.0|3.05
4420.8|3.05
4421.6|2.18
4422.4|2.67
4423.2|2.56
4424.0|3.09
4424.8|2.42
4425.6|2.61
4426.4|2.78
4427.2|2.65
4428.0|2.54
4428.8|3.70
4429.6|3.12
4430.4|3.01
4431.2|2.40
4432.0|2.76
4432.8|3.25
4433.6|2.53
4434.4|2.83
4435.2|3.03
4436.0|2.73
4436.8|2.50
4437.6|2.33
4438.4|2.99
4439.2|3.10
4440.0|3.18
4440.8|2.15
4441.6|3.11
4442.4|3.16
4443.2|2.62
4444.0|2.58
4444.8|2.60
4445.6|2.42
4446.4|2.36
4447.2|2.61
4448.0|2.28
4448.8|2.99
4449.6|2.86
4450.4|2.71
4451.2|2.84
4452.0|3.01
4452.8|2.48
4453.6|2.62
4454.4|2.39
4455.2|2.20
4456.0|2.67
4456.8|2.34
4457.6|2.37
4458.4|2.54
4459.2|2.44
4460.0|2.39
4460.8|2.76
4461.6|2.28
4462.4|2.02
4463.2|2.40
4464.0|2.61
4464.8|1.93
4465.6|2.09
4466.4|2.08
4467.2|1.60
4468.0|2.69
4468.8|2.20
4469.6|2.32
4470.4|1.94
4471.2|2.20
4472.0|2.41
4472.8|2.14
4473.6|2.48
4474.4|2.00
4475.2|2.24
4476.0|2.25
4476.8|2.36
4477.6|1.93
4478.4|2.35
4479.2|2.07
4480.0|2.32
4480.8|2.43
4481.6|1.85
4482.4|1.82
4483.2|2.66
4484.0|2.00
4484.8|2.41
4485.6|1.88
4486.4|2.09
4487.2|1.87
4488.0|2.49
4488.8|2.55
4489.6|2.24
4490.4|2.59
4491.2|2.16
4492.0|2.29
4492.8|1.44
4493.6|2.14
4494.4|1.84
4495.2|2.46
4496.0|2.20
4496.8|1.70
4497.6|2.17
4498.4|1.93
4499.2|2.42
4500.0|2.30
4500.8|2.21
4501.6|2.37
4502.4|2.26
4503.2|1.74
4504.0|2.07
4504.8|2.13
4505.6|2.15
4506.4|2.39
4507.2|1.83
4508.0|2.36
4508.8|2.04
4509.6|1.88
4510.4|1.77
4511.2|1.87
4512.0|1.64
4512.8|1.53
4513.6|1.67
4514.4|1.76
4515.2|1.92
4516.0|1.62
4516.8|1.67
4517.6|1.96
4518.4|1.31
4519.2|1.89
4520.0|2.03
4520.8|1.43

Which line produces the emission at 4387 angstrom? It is C IV 1549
